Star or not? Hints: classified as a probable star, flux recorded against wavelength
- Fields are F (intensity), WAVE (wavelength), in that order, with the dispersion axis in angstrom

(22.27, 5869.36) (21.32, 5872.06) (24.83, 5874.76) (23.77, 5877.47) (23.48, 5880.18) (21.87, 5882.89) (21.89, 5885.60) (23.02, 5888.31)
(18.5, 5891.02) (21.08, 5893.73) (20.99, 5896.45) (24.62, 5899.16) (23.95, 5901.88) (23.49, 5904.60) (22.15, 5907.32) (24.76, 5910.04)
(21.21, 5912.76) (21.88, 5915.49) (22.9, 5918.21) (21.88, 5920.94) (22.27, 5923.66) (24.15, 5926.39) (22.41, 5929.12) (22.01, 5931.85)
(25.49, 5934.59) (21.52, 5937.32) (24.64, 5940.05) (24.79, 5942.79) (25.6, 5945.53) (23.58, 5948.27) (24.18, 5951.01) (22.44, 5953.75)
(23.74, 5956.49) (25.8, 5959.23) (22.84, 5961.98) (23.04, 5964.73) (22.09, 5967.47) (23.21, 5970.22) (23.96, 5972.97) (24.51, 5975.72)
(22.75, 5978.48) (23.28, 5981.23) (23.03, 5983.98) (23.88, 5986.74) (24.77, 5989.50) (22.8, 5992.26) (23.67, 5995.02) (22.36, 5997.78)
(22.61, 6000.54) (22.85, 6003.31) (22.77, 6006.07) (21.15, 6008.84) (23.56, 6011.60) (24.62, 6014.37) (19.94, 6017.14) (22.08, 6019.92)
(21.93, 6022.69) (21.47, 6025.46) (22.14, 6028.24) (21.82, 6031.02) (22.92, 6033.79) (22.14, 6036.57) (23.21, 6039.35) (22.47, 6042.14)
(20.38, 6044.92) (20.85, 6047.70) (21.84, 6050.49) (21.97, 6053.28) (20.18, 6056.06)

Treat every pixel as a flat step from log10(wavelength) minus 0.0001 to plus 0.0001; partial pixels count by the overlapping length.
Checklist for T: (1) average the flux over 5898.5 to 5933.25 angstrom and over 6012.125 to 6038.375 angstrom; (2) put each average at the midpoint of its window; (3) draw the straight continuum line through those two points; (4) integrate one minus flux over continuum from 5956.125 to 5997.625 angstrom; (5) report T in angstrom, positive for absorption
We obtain -1.9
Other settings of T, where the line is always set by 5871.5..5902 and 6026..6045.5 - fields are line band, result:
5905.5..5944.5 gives -1.2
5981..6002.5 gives -1.0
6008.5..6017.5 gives -0.2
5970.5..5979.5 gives -0.6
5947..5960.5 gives -1.0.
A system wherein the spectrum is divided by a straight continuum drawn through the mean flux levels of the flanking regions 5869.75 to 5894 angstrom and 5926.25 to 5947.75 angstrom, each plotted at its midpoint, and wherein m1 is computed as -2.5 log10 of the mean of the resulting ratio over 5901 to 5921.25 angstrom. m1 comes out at 0.013 mag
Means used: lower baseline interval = 22.3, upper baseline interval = 23.8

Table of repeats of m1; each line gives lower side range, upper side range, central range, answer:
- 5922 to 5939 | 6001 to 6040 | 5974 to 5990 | -0.05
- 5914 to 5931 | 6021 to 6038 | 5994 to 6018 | -0.02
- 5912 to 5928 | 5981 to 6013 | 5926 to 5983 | -0.04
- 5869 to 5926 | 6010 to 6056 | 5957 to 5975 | -0.06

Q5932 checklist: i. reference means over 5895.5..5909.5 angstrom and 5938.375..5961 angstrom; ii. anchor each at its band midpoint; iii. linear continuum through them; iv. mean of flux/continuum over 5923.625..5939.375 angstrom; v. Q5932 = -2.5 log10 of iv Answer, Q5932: 0.035 mag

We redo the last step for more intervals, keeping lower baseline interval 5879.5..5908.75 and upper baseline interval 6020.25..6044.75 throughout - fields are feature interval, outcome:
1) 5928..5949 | -0.073 mag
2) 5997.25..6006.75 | -0.023 mag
